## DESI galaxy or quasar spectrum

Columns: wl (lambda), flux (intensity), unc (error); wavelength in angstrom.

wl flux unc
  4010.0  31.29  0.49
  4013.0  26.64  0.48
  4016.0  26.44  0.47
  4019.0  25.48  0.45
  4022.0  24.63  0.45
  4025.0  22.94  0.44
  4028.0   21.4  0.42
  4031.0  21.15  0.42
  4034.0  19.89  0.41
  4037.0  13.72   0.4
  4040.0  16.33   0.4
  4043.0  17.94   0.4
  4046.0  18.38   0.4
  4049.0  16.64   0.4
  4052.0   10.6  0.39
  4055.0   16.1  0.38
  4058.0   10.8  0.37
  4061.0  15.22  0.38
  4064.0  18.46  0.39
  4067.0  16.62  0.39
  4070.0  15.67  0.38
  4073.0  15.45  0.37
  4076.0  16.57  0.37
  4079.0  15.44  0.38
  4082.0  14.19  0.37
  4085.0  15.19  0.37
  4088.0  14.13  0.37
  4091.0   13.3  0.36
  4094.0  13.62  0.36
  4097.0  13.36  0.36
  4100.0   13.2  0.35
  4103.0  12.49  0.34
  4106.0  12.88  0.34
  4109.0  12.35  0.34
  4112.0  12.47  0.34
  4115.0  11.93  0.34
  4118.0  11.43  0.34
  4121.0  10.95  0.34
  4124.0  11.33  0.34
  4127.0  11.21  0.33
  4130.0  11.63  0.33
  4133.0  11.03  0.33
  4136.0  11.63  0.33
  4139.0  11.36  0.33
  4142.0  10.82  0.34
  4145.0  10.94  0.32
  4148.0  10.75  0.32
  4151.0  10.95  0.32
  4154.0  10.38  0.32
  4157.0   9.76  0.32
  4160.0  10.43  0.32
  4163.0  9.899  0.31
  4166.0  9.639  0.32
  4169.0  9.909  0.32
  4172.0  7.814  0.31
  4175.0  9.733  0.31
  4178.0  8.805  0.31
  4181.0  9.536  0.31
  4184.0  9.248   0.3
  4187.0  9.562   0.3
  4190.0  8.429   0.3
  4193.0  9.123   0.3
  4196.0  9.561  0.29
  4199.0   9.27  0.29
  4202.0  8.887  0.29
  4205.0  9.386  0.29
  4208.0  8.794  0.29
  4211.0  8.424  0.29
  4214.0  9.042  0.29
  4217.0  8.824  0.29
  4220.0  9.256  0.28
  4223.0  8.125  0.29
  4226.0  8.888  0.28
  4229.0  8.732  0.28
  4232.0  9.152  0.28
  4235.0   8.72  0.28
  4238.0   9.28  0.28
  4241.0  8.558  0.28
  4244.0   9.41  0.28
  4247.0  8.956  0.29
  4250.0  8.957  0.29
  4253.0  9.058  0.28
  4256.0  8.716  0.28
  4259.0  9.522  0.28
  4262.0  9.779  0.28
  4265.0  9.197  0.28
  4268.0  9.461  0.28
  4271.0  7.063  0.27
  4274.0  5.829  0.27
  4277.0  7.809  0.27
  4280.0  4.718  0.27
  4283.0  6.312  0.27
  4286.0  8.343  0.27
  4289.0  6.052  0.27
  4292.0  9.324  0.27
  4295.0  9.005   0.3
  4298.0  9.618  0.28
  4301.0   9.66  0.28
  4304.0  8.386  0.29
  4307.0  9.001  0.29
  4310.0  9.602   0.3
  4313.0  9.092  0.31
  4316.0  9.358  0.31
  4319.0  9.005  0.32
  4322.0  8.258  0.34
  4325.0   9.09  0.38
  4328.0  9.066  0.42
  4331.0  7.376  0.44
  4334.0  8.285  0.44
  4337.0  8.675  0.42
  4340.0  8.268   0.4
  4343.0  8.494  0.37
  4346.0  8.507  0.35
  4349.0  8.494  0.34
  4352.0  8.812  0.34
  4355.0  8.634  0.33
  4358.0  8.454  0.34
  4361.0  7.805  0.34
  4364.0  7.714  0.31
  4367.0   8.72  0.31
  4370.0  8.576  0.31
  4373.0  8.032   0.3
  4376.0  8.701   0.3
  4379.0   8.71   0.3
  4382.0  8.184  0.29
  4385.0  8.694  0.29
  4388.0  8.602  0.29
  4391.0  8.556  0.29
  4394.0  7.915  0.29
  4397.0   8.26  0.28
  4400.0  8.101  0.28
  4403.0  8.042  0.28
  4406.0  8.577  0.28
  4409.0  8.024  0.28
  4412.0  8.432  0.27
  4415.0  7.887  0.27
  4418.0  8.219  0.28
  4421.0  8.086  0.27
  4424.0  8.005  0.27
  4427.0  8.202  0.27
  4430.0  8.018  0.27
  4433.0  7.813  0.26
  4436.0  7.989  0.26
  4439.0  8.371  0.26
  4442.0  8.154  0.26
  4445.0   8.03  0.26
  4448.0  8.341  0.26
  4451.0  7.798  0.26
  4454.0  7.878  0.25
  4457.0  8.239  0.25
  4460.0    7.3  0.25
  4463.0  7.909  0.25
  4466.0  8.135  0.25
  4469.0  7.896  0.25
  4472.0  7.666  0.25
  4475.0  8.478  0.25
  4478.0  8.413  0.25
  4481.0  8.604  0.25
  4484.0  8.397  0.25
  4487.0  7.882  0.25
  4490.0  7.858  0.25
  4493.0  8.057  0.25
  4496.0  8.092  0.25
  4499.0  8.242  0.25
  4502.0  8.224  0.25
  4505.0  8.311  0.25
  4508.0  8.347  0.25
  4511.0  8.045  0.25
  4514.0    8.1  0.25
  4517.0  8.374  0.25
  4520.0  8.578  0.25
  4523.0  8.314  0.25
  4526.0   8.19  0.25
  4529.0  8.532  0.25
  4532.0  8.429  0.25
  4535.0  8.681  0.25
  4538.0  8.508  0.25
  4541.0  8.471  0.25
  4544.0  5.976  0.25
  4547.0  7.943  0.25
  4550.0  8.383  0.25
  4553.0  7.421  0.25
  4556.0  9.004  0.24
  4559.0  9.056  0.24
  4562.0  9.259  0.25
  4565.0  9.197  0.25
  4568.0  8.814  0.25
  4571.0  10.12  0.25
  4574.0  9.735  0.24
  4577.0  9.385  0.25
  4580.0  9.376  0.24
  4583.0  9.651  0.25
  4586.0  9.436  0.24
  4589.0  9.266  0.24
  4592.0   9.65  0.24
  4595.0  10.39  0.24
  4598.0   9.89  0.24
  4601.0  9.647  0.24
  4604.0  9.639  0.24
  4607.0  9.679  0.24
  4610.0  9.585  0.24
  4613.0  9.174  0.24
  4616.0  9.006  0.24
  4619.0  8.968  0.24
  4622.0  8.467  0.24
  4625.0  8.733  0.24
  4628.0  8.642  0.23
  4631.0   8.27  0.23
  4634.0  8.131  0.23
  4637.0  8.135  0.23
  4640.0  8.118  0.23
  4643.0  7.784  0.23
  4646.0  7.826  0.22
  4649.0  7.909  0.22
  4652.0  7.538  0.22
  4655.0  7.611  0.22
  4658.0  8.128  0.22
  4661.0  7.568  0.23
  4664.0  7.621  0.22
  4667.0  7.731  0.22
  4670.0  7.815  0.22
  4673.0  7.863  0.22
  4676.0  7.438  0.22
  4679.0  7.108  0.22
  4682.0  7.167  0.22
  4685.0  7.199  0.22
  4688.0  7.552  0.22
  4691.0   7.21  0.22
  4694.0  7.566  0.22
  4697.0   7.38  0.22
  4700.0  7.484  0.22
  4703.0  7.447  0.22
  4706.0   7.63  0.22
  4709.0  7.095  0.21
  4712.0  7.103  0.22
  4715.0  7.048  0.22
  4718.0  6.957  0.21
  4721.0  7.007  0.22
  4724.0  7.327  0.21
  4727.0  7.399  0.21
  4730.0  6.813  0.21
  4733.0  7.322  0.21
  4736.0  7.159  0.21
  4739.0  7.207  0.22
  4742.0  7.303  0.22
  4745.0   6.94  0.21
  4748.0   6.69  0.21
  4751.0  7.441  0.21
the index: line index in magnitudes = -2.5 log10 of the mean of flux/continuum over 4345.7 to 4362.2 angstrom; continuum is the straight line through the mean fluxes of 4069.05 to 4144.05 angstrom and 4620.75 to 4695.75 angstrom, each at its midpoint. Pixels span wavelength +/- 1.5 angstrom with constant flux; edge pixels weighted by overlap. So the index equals 0.247 mag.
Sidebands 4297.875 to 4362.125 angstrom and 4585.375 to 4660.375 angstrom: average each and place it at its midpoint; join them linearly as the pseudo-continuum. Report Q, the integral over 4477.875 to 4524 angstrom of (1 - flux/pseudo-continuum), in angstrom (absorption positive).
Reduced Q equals 2.7 angstrom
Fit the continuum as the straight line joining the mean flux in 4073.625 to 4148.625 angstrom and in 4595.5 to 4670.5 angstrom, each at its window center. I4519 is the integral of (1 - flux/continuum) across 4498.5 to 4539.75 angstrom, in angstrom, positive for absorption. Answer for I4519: 4.6 angstrom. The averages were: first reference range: 12.6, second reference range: 8.5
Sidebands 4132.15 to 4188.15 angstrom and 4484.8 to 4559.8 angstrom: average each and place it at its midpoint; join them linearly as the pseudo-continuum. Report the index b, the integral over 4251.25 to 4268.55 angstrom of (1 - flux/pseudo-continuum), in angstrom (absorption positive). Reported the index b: 0.6 angstrom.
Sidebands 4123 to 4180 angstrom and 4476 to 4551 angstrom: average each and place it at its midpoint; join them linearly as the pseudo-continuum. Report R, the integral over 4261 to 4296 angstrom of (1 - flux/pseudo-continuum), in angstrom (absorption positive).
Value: 7.05 angstrom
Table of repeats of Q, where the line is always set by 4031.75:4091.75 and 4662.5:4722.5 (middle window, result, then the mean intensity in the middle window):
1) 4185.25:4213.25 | 9.7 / 9.05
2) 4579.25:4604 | -2.8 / 9.67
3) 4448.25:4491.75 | 9.5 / 8.04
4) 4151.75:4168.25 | 4.9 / 10.1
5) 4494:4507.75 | 2.3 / 8.22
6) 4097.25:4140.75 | 8.8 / 11.9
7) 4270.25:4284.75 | 7.3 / 6.34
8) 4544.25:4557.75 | 1.8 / 8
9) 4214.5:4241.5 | 9.2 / 8.86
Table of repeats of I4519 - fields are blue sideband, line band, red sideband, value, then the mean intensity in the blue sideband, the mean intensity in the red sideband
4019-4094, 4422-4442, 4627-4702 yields 5.6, 16.8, 7.7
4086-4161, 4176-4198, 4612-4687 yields 4.2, 11.8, 7.99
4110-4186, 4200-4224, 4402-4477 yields 2.7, 10.5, 8.06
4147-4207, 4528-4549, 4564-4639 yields 2.7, 9.54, 9.23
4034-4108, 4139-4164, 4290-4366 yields 4.7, 14.9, 8.7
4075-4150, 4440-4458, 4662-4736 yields 2.8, 12.5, 7.34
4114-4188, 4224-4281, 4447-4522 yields 6.9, 10.4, 8.13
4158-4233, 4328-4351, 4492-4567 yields 1.1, 9.14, 8.31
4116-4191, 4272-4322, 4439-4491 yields 5.8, 10.3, 8.07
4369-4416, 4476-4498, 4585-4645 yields 1.1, 8.33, 9.02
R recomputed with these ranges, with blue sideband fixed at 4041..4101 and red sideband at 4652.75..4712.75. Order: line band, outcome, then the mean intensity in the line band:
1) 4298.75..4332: 8.6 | 8.94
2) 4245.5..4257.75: 3.7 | 8.93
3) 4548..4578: -0.2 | 9.01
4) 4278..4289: 5.3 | 6.46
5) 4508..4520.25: 1.7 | 8.25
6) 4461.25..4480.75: 3.9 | 8.11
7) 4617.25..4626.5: -0.5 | 8.73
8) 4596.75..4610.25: -1.9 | 9.69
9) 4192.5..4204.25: 3.7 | 9.23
